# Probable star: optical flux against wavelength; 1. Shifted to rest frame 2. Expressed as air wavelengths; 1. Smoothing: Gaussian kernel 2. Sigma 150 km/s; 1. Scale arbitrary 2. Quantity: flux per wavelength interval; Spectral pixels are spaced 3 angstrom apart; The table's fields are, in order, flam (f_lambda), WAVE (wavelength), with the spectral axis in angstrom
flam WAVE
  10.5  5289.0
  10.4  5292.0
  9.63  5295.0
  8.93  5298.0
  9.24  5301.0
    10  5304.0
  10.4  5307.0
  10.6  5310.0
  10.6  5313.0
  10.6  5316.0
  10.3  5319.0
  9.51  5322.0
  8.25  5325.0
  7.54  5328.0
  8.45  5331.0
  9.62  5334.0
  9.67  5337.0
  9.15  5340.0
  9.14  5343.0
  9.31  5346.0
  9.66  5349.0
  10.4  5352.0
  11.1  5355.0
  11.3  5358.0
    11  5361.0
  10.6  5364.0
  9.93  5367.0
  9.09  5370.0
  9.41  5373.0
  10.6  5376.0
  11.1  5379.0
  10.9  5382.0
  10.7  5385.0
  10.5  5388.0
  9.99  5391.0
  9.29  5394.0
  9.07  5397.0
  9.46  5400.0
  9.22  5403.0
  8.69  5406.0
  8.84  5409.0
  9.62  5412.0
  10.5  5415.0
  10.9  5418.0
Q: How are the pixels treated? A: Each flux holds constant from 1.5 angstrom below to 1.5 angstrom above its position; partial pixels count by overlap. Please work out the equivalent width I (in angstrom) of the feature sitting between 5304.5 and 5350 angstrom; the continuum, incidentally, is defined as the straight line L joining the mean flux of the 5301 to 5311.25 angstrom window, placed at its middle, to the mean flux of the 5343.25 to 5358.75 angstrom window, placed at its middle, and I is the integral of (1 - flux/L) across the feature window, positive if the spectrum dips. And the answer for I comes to 2.9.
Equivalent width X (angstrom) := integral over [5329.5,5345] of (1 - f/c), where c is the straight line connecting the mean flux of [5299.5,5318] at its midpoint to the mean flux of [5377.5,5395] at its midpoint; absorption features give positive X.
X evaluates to 1.7 angstrom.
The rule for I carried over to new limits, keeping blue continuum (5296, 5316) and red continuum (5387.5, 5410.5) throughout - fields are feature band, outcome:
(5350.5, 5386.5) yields -3.6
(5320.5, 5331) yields 1.5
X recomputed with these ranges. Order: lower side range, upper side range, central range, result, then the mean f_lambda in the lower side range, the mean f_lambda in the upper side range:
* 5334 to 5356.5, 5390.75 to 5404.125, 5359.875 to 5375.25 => -0.7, 9.77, 9.36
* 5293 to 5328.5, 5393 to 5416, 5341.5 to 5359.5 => -1.2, 9.7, 9.31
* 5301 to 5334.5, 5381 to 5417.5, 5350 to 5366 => -1.9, 9.61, 9.75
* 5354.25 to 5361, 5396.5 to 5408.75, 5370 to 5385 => -0.2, 11.2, 9.09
